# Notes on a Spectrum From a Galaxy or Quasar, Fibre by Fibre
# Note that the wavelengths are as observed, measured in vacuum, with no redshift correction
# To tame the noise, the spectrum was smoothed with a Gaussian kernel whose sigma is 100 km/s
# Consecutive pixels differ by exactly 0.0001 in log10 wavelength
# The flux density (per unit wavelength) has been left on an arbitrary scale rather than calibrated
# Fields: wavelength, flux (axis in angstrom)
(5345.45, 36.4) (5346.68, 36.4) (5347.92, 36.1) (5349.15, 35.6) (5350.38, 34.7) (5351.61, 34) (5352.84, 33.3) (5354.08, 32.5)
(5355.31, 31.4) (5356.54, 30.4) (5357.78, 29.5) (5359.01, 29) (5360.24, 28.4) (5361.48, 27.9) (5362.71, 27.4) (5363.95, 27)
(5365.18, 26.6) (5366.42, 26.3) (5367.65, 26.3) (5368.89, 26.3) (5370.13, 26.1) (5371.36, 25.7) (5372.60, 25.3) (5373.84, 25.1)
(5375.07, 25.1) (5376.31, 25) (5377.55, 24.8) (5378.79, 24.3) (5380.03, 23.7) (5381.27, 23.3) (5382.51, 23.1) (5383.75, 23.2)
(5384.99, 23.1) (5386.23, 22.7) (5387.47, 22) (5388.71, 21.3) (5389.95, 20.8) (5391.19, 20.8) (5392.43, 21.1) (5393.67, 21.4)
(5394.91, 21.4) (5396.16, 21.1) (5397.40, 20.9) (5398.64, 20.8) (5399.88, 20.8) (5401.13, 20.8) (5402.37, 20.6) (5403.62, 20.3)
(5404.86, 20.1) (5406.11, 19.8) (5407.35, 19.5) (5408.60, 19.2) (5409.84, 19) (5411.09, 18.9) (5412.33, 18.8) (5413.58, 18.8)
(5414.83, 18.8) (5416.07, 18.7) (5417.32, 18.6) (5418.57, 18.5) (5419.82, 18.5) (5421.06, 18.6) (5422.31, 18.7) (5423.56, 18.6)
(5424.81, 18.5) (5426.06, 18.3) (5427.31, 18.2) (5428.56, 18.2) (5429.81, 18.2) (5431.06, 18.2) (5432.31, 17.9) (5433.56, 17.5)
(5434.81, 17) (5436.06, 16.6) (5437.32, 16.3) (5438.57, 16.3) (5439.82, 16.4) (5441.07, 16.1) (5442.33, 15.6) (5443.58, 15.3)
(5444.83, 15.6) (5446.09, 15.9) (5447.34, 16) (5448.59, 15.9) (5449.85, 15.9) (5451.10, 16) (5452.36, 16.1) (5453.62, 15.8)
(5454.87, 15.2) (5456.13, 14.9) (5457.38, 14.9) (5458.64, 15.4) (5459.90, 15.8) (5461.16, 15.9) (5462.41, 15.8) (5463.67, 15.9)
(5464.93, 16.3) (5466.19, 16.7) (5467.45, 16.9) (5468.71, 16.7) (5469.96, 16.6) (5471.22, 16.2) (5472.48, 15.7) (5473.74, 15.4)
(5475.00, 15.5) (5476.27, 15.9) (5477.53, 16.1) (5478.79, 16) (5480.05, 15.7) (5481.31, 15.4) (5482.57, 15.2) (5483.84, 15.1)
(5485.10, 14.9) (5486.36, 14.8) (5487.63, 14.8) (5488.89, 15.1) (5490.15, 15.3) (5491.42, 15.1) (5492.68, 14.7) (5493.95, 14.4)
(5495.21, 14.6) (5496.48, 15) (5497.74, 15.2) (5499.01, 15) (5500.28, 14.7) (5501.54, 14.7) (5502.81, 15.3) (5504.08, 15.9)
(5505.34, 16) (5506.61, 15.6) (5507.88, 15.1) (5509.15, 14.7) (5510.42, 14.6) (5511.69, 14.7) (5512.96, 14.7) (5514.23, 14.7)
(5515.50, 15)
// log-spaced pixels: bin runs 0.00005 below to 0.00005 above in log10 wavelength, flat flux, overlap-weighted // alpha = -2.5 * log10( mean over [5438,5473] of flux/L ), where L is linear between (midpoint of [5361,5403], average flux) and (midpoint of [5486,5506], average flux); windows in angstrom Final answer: 0.13 mag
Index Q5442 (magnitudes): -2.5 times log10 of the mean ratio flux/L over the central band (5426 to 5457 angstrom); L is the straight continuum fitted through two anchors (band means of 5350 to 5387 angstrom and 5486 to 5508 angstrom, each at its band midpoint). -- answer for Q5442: 0.22 mag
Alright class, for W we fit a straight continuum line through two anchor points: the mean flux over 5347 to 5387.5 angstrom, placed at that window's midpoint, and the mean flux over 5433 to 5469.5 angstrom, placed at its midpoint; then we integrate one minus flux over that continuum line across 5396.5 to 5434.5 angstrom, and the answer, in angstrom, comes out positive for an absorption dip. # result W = 3.3 angstrom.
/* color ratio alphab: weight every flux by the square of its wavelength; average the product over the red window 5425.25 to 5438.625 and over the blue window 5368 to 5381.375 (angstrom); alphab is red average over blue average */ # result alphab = 0.72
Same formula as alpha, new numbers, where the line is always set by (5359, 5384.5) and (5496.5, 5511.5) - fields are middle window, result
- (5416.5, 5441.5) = 0.19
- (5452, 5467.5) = 0.18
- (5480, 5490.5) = 0.10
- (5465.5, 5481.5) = 0.10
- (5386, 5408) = 0.13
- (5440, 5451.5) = 0.24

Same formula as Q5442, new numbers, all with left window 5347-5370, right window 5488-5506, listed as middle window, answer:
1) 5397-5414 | 0.25 mag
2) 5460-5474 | 0.13 mag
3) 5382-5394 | 0.22 mag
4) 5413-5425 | 0.25 mag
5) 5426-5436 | 0.24 mag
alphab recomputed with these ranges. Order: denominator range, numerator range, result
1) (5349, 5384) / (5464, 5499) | 0.59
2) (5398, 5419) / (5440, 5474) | 0.83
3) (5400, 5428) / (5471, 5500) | 0.82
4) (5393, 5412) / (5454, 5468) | 0.80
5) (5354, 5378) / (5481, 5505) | 0.58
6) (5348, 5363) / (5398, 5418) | 0.64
